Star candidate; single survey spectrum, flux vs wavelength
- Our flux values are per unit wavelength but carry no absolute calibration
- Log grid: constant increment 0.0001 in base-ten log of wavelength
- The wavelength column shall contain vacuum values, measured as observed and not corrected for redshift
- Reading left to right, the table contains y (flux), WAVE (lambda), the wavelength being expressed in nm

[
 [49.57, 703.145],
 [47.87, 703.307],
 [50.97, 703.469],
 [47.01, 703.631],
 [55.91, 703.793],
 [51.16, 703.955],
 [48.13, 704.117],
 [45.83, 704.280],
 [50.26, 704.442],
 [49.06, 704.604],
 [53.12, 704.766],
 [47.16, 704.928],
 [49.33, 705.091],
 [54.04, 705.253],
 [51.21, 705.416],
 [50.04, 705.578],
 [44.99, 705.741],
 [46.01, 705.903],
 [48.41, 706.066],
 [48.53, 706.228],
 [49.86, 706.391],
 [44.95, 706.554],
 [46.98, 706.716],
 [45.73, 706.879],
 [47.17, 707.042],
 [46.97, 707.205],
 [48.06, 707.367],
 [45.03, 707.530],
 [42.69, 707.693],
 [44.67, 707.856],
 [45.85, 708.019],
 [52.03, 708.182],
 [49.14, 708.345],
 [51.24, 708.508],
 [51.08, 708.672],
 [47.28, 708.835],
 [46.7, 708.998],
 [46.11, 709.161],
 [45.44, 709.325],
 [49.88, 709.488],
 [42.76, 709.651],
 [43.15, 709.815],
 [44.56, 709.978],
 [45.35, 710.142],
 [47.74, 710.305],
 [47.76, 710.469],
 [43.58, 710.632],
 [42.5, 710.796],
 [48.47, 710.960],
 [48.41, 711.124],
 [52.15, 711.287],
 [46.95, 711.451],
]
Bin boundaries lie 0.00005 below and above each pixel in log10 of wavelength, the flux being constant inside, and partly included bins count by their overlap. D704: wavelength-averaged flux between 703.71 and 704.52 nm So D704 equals 50.2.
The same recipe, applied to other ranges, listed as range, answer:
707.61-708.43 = 46.9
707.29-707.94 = 45.1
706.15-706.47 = 49.1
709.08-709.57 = 47.1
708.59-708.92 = 49.2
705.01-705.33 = 51.7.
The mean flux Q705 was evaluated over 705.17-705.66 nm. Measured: 51.7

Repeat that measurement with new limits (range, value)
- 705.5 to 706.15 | 47.4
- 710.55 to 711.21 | 45.8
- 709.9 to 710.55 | 46.3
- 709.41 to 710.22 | 45.1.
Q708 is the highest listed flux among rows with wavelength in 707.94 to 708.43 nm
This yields 52.03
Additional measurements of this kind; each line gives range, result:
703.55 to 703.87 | 55.91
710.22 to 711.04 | 48.47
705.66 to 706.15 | 48.41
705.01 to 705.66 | 54.04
